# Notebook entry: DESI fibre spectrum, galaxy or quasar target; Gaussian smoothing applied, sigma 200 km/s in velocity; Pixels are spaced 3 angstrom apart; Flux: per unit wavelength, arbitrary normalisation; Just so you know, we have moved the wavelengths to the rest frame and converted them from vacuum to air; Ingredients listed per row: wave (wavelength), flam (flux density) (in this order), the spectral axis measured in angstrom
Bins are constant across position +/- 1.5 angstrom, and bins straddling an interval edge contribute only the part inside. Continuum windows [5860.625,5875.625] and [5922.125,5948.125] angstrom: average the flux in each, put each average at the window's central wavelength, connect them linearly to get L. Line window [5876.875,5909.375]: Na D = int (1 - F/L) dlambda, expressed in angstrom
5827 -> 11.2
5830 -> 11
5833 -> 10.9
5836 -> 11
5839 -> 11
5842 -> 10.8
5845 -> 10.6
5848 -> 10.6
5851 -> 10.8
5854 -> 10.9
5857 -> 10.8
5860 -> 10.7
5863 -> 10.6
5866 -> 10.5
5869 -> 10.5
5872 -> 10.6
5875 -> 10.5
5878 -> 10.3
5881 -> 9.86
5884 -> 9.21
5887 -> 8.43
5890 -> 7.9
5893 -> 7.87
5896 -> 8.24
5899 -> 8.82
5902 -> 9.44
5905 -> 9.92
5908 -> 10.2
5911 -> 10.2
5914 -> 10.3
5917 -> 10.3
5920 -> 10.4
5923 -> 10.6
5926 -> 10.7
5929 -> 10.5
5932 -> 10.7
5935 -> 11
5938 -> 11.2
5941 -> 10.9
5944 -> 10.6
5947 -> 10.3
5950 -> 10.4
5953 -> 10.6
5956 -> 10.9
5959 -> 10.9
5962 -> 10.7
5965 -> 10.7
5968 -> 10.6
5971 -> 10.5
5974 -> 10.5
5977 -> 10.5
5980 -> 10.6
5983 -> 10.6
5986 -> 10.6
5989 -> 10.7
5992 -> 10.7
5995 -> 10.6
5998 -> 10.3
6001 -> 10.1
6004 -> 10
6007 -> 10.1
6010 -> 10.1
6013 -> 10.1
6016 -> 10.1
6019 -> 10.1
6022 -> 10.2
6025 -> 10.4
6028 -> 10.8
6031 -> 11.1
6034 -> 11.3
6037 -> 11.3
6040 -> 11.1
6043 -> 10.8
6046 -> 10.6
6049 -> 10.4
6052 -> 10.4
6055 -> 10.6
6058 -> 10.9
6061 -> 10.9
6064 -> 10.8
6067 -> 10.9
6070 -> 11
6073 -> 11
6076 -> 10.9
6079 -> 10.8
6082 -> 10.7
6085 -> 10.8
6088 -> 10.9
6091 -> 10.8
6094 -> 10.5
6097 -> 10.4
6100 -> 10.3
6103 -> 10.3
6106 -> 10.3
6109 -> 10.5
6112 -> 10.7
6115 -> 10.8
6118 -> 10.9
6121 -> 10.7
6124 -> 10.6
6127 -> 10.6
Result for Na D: 4.7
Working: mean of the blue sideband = 10.6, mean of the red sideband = 10.7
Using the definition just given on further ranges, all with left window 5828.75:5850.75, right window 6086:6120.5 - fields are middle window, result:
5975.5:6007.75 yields 0.8 angstrom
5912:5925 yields 0.4 angstrom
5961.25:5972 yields 0.1 angstrom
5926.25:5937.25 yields 0.0 angstrom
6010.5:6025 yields 0.7 angstrom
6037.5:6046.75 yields -0.2 angstrom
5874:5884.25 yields 0.7 angstrom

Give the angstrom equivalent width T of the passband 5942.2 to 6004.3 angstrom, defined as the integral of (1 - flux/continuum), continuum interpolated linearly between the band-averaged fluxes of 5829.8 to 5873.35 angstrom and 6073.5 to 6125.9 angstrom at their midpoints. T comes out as 0.8 angstrom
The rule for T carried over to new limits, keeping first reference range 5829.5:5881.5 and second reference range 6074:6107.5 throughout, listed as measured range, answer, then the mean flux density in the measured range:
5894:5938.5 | 2.3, 10.1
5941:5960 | 0.0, 10.6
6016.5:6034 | 0.1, 10.6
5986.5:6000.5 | 0.1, 10.5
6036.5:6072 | -0.6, 10.8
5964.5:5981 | 0.1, 10.6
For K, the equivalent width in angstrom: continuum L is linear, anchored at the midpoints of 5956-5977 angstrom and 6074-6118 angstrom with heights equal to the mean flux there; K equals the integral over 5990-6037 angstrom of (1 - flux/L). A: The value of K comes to 1.0 angstrom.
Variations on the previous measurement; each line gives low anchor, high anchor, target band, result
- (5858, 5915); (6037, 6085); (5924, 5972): -2.9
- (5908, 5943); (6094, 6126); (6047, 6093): -1.0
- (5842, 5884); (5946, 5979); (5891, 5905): 2.4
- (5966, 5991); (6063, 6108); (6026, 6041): -0.6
